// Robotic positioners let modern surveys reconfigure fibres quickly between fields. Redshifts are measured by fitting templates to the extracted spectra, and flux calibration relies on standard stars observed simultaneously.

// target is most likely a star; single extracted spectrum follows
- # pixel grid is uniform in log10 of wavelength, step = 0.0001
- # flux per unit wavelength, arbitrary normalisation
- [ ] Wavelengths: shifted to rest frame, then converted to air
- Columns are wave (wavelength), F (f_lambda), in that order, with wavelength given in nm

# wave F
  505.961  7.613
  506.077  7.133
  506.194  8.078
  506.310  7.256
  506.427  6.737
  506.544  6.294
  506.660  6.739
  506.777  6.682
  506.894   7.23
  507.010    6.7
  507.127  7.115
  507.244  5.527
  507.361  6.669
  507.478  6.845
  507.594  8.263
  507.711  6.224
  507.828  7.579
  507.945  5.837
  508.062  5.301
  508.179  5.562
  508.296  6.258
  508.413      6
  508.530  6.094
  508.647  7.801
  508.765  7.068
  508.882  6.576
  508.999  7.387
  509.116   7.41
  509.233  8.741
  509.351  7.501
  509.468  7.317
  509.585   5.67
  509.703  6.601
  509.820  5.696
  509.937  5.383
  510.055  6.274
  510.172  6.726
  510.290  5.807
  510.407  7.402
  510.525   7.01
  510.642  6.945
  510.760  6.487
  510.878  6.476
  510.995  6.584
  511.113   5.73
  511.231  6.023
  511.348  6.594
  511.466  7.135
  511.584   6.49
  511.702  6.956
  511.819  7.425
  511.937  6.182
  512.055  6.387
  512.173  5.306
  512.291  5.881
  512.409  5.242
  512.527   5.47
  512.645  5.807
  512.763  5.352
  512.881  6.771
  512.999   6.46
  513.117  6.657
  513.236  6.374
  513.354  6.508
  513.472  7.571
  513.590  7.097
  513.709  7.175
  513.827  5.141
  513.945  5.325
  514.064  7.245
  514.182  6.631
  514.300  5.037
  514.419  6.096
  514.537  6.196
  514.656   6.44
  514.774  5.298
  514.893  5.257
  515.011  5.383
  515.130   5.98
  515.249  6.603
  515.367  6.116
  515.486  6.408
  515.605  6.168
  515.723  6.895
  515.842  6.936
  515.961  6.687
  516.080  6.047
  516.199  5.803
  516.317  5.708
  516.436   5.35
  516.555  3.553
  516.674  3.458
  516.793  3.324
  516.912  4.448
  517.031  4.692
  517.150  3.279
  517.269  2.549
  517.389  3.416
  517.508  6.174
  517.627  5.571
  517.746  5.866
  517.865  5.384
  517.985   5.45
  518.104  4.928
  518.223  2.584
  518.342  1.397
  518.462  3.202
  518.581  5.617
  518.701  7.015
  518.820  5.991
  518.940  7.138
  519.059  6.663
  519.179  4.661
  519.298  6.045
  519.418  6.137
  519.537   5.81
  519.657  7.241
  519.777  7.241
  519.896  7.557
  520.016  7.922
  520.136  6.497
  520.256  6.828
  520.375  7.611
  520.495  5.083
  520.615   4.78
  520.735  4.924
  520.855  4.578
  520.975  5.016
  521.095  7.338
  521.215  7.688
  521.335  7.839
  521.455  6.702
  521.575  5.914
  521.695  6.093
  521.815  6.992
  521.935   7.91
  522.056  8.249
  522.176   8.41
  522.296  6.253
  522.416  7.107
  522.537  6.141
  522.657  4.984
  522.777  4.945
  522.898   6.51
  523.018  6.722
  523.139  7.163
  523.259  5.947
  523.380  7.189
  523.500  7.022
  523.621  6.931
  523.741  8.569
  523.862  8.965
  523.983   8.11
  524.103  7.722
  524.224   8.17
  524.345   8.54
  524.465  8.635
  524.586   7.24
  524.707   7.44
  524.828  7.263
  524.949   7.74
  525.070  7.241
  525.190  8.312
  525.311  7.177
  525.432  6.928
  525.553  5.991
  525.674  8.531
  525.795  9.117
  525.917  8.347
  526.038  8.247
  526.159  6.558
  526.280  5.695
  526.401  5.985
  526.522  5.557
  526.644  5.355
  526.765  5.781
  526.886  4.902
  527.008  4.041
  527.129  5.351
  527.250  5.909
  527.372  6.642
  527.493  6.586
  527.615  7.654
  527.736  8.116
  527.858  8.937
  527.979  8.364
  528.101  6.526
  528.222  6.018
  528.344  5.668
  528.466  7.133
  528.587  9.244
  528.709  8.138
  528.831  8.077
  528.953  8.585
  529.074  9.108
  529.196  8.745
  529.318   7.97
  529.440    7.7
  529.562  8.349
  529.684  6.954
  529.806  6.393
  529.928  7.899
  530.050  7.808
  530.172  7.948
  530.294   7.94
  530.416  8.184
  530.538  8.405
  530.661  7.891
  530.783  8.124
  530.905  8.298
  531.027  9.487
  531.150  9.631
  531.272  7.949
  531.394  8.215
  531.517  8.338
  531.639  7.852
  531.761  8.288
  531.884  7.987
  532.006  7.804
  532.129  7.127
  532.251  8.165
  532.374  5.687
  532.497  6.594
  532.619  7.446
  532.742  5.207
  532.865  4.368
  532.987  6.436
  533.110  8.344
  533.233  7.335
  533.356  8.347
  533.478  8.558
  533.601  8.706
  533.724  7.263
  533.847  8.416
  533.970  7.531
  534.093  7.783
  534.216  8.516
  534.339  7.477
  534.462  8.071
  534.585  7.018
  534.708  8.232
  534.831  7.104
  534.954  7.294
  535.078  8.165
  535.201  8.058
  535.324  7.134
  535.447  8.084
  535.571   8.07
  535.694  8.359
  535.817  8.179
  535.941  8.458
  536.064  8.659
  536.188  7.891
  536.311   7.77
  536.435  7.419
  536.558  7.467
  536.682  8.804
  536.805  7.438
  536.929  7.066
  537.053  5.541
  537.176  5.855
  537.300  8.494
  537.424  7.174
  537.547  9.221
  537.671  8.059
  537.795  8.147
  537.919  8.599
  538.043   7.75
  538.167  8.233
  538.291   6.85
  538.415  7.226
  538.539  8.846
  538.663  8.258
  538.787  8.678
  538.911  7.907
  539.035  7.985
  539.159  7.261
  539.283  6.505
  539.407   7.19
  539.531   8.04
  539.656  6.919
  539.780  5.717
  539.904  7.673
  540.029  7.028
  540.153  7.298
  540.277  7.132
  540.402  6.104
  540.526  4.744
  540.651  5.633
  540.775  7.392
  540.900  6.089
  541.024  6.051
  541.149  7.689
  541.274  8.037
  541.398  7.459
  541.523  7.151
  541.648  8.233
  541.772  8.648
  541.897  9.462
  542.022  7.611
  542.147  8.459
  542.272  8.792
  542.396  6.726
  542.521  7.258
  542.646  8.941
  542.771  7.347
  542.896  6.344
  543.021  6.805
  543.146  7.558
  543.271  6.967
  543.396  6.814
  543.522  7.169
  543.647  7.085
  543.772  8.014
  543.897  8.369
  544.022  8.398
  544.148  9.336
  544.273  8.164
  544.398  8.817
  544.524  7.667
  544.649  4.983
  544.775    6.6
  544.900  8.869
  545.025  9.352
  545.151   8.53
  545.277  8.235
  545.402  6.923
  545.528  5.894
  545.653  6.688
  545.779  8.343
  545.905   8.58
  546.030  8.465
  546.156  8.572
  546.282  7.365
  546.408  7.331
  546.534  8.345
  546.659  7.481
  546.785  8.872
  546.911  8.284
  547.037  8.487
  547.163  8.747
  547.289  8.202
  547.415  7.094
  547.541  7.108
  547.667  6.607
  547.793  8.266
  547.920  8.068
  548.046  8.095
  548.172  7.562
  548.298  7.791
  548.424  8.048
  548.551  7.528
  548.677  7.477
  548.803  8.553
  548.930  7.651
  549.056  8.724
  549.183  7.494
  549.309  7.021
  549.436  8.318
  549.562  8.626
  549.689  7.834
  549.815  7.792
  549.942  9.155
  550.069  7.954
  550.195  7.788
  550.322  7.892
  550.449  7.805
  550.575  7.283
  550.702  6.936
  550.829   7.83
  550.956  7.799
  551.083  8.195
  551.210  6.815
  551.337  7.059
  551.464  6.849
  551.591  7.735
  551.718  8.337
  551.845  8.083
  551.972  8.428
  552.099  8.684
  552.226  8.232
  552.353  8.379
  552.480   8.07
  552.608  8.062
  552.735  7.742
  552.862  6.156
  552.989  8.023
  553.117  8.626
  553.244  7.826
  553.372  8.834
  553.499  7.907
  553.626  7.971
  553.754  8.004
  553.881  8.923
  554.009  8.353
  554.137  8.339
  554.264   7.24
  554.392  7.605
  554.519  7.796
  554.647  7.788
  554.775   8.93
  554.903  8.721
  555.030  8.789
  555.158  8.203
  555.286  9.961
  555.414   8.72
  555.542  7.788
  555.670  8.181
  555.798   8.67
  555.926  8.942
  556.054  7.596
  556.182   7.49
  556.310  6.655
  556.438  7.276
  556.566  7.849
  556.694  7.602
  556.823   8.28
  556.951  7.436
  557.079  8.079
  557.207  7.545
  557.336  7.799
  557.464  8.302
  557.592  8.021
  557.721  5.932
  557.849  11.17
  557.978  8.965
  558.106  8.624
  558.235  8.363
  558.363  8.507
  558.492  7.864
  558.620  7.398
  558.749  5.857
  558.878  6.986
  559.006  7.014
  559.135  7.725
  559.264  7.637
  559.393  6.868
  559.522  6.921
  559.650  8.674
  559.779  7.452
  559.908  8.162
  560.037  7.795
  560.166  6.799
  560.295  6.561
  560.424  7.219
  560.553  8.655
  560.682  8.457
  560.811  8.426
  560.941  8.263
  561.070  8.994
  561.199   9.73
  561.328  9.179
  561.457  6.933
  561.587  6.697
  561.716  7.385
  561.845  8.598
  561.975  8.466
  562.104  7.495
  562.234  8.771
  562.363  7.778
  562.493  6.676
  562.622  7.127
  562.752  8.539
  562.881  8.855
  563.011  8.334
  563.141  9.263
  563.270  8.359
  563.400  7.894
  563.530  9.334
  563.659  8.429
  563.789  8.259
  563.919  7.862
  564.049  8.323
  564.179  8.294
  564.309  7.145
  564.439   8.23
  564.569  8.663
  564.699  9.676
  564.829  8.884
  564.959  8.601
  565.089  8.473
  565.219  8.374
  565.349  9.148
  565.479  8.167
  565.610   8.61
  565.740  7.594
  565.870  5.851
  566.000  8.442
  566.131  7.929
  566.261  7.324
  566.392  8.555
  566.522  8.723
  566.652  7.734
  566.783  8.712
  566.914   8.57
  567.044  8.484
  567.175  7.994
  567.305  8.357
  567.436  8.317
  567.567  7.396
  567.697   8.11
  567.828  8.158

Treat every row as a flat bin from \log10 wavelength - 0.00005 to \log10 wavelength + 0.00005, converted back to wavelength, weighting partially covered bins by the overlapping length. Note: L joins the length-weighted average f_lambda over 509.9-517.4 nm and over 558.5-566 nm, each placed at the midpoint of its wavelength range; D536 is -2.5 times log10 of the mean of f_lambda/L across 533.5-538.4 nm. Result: -0.136 mag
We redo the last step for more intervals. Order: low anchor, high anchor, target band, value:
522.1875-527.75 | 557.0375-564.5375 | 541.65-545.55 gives -0.04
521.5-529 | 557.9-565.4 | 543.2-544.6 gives -0.04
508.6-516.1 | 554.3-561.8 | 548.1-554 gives -0.03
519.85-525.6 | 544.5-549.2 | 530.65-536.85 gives -0.06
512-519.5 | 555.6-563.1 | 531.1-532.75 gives -0.19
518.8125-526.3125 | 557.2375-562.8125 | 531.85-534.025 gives -0.01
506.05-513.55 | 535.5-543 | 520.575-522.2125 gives 0.06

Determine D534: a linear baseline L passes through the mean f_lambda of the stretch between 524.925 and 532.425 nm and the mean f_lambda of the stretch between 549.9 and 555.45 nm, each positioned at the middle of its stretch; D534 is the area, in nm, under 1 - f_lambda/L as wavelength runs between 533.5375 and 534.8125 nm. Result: -0.05 nm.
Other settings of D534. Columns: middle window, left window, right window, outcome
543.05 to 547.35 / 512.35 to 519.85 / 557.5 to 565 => -0.40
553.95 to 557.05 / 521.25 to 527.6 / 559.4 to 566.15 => -0.07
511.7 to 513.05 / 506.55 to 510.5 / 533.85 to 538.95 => 0.15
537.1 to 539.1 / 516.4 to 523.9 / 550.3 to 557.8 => -0.27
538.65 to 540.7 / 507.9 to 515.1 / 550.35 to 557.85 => 0.11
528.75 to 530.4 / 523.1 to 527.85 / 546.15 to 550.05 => -0.16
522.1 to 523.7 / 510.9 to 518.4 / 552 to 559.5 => -0.12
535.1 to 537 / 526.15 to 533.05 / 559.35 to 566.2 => -0.12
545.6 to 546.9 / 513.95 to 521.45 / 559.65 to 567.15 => -0.14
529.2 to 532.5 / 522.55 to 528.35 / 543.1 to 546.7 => -0.33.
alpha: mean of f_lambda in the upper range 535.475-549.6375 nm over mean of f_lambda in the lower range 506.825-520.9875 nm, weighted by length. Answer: 1.27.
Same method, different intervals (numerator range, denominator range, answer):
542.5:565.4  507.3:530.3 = 1.22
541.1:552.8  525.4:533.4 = 1.06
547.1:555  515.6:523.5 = 1.35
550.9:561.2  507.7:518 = 1.31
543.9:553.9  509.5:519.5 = 1.36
